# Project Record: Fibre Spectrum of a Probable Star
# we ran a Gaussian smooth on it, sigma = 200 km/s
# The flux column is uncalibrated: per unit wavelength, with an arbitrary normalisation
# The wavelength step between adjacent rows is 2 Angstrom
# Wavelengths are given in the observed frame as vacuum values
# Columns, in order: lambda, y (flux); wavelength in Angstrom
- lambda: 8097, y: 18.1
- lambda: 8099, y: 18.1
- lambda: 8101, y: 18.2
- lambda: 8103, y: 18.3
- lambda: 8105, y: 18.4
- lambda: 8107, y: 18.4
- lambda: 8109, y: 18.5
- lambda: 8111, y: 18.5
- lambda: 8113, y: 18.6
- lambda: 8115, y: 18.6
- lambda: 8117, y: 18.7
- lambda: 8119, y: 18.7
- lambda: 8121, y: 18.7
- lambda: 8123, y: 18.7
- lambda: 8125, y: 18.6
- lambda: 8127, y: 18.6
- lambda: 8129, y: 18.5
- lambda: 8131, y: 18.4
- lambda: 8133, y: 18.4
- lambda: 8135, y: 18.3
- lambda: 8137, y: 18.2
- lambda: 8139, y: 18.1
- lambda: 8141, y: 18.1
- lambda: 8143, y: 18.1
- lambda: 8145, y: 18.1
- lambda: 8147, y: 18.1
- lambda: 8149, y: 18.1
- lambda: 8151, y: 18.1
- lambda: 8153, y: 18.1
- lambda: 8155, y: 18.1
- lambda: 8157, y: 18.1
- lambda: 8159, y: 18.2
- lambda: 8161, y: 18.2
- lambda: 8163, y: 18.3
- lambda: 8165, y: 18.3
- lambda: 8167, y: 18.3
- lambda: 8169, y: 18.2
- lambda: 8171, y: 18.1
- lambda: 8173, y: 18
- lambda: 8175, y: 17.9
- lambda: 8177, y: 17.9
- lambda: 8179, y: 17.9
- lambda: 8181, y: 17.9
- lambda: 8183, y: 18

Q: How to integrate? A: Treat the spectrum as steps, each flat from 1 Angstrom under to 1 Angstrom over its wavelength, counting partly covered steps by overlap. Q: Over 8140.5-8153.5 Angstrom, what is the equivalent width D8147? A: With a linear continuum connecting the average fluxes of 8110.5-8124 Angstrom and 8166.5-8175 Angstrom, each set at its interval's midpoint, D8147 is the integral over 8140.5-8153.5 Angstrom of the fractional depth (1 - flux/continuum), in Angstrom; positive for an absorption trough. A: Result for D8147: 0.2 Angstrom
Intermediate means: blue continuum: 18.6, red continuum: 18.1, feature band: 18.1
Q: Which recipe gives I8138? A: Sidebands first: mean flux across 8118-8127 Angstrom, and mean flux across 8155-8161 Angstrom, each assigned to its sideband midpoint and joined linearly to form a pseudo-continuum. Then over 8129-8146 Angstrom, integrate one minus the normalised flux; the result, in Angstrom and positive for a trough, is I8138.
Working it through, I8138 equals 0.2 Angstrom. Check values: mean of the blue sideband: 18.7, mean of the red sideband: 18.1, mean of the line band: 18.2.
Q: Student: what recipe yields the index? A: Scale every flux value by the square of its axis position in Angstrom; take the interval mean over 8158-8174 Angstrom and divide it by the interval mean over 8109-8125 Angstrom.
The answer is 0.99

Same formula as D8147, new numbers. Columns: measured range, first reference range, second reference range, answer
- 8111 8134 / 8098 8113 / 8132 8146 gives -0.4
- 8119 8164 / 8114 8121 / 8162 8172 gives 0.4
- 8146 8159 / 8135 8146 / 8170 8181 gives 0.0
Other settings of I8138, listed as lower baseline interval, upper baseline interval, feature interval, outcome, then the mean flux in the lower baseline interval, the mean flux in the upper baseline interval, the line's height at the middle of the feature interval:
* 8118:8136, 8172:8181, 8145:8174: -0.03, 18.5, 17.9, 18.1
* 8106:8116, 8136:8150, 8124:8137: -0.12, 18.5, 18.1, 18.3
